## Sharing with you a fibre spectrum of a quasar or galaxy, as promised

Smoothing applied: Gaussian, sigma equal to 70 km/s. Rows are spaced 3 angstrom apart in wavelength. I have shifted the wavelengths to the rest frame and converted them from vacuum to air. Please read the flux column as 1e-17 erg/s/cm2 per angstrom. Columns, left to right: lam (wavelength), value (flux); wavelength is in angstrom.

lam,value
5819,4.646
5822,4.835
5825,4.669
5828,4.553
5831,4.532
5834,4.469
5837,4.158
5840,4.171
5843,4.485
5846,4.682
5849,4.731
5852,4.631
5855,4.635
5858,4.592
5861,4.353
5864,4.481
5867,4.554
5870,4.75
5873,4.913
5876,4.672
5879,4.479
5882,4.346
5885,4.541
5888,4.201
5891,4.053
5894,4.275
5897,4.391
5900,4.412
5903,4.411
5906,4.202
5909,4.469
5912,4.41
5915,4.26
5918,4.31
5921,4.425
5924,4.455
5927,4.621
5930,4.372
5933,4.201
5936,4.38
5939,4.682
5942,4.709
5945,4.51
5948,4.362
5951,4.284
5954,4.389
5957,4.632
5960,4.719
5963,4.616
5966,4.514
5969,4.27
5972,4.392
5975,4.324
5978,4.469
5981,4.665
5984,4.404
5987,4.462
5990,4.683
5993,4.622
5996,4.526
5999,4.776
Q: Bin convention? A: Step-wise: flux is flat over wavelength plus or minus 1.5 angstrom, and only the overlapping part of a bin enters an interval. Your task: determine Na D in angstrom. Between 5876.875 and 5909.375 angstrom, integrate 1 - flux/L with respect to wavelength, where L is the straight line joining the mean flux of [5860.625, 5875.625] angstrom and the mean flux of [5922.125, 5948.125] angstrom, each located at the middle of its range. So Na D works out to 1.6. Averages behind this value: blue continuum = 4.63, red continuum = 4.48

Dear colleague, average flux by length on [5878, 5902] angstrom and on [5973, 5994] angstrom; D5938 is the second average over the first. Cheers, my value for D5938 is 1.04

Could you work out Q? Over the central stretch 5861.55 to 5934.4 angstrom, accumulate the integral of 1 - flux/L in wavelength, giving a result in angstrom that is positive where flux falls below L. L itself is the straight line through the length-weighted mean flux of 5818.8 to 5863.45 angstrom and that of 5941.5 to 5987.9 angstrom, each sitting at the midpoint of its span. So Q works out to 1.4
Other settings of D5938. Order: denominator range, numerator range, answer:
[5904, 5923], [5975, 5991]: 1.04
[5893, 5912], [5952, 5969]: 1.04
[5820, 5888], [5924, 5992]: 0.99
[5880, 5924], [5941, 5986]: 1.03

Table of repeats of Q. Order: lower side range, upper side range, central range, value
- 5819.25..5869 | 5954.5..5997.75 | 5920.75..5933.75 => 0.3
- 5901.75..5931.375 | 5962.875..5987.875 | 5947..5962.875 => -0.2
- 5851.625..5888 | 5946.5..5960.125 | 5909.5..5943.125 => 0.4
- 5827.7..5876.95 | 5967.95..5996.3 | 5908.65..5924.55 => 0.5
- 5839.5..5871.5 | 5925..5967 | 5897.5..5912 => 0.5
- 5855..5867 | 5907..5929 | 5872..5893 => 0.1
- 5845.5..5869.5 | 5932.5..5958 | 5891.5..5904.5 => 0.5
